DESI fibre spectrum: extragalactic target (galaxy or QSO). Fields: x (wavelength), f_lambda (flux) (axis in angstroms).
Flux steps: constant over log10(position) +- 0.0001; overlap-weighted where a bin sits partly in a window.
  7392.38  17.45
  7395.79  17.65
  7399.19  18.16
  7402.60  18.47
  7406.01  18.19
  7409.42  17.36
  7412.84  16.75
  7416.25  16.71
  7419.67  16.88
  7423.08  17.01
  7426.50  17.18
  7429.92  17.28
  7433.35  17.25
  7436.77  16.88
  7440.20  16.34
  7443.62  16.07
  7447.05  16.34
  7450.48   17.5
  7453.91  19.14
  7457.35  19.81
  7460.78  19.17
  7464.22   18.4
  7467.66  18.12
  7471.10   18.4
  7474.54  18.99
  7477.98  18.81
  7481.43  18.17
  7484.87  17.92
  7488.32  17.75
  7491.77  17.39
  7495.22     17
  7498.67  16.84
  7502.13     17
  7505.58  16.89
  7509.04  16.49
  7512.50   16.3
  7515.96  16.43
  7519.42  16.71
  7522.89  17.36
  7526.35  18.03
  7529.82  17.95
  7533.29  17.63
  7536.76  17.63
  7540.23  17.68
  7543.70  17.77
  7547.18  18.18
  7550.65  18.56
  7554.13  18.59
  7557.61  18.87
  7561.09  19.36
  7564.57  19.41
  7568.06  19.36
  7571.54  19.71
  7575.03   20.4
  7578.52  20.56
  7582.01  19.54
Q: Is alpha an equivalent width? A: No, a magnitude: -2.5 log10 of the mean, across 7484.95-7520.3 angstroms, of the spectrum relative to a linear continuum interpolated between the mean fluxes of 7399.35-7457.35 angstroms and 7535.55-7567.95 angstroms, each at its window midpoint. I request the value 0.068 mag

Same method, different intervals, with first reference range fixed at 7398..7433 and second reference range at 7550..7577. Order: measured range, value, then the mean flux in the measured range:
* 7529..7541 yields 0.07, 17.7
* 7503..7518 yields 0.13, 16.6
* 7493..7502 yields 0.09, 17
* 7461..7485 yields -0.02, 18.5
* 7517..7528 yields 0.09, 17.3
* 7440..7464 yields 0.00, 17.9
